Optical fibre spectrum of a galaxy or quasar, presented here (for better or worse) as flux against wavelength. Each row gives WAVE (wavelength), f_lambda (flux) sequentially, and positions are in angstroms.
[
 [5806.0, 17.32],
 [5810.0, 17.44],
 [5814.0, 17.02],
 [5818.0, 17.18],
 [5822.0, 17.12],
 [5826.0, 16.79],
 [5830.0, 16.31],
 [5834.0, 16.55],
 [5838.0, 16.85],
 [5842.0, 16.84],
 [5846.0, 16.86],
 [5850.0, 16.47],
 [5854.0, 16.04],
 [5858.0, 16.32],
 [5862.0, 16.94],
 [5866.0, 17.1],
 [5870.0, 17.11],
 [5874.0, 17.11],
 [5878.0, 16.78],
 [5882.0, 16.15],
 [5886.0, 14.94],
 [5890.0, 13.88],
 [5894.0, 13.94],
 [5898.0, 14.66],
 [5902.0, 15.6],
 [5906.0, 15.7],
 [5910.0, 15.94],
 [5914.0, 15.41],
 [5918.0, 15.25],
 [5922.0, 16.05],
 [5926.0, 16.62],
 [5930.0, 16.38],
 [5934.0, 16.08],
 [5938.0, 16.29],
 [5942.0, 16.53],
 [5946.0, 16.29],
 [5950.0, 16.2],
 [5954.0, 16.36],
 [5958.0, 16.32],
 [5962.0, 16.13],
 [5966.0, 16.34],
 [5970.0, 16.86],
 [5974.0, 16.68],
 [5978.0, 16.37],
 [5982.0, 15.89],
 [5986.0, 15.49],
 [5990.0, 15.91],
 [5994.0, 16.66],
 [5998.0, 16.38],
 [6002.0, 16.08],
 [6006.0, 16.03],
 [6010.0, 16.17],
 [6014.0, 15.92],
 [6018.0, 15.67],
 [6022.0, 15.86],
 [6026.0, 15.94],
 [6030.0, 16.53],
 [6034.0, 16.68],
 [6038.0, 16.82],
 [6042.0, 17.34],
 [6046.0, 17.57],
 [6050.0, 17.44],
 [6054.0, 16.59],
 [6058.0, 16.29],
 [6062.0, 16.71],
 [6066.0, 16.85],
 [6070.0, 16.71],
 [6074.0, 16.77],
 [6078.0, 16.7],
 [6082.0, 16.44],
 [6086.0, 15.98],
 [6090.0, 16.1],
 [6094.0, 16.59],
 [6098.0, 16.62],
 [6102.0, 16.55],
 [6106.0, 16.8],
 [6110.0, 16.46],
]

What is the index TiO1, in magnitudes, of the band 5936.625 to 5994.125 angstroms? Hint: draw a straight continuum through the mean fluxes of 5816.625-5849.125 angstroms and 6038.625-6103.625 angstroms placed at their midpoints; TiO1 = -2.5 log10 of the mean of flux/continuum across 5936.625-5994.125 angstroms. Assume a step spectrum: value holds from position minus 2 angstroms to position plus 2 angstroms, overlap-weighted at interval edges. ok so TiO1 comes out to 0.03 mag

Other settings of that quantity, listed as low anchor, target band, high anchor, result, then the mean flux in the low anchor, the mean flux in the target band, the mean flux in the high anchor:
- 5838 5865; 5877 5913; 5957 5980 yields 0.09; 16.6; 15.2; 16.5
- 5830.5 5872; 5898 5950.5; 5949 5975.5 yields 0.04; 16.7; 16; 16.4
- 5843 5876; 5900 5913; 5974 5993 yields 0.05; 16.7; 15.7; 16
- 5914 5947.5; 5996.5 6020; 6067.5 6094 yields 0.02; 16.1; 16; 16.5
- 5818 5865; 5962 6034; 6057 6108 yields 0.03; 16.7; 16.2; 16.6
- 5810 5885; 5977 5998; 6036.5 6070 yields 0.05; 16.7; 16.1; 16.9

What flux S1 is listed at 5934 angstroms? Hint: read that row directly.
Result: 16.08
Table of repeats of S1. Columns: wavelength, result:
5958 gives 16.32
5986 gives 15.49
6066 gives 16.85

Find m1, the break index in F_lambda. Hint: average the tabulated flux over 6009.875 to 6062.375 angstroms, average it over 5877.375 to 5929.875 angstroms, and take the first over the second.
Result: 1.07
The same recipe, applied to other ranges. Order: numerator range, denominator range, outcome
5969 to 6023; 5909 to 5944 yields 1.00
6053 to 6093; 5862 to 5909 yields 1.05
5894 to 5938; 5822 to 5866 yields 0.94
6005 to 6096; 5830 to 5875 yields 0.99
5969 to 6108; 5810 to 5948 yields 1.01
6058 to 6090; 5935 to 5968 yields 1.01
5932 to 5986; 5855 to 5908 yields 1.03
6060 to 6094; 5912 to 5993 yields 1.02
